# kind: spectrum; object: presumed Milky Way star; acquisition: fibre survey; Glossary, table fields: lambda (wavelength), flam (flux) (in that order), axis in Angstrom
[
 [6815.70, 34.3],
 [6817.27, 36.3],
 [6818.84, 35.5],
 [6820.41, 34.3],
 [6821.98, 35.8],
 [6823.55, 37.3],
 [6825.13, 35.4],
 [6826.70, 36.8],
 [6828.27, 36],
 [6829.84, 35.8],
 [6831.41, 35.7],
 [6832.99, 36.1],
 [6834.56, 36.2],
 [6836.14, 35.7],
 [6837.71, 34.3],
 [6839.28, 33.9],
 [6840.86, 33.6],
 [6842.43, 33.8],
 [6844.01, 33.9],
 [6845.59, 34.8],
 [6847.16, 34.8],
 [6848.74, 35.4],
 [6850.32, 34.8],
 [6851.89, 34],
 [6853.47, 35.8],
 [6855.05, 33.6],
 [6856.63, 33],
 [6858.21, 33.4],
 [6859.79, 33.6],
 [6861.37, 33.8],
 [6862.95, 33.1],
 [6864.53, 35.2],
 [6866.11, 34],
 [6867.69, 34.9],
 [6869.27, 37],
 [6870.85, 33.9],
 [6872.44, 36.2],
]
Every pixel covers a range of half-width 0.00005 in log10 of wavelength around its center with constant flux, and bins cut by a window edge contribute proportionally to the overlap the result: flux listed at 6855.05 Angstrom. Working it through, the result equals 33.6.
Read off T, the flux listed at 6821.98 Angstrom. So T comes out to 35.8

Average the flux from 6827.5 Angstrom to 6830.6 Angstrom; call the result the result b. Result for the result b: 35.9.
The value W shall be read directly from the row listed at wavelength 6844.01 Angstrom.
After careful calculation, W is 33.9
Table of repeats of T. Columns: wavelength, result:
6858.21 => 33.4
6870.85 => 33.9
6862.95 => 33.1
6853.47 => 35.8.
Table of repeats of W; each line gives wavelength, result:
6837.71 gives 34.3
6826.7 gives 36.8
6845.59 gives 34.8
